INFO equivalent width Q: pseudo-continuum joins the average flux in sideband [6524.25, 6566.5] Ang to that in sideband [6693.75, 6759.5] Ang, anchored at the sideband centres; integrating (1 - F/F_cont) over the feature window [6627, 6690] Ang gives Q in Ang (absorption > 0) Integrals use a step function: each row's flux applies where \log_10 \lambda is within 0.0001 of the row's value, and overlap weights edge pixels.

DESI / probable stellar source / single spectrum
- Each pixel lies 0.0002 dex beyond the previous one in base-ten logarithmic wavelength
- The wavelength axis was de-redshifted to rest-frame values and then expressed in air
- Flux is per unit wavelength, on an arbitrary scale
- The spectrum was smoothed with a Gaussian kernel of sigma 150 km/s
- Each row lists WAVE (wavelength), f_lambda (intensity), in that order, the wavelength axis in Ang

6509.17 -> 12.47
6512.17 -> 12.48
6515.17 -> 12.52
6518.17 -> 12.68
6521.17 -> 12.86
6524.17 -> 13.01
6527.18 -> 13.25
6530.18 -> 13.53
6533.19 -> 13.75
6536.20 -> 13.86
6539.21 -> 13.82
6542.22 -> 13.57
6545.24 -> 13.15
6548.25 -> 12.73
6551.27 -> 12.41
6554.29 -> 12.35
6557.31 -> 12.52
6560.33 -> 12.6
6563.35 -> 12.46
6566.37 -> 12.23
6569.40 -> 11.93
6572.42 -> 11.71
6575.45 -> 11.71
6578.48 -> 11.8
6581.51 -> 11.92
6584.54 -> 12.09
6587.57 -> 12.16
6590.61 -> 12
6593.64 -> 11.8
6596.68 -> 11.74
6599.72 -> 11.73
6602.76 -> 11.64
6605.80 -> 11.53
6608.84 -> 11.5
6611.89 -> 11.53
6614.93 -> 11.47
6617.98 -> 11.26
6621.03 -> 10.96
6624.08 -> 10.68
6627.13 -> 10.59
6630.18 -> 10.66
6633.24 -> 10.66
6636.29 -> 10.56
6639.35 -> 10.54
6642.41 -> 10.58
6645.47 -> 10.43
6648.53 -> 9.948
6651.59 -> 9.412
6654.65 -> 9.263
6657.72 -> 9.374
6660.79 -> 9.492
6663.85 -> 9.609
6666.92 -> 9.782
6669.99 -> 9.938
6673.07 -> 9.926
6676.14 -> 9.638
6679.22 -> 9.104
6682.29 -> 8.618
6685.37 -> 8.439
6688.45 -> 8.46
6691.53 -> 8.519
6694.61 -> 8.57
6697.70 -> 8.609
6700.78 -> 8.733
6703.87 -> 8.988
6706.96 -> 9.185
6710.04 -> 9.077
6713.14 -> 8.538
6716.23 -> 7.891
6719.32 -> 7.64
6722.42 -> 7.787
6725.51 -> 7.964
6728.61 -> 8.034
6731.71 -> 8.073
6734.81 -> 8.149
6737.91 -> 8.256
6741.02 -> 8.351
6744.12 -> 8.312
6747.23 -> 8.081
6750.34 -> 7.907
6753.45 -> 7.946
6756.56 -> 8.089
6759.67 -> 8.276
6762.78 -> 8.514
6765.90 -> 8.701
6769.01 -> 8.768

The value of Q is 2.1 Ang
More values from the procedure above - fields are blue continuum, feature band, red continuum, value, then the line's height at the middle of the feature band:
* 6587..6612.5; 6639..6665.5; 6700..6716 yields 1.3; 10.3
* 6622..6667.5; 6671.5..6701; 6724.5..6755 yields 1.2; 9.24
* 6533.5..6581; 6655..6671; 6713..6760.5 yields 0.5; 9.93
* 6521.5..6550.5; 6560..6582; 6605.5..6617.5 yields 0.8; 12.5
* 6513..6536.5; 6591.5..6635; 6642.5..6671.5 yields -1.6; 10.9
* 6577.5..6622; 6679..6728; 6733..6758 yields 3.6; 9.16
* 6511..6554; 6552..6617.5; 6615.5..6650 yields -0.6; 11.8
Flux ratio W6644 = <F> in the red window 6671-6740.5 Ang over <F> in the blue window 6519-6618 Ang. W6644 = 0.69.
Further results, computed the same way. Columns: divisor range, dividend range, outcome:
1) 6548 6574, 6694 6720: 0.70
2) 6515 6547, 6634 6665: 0.75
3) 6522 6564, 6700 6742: 0.64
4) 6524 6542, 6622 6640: 0.78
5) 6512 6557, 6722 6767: 0.62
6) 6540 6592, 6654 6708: 0.74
